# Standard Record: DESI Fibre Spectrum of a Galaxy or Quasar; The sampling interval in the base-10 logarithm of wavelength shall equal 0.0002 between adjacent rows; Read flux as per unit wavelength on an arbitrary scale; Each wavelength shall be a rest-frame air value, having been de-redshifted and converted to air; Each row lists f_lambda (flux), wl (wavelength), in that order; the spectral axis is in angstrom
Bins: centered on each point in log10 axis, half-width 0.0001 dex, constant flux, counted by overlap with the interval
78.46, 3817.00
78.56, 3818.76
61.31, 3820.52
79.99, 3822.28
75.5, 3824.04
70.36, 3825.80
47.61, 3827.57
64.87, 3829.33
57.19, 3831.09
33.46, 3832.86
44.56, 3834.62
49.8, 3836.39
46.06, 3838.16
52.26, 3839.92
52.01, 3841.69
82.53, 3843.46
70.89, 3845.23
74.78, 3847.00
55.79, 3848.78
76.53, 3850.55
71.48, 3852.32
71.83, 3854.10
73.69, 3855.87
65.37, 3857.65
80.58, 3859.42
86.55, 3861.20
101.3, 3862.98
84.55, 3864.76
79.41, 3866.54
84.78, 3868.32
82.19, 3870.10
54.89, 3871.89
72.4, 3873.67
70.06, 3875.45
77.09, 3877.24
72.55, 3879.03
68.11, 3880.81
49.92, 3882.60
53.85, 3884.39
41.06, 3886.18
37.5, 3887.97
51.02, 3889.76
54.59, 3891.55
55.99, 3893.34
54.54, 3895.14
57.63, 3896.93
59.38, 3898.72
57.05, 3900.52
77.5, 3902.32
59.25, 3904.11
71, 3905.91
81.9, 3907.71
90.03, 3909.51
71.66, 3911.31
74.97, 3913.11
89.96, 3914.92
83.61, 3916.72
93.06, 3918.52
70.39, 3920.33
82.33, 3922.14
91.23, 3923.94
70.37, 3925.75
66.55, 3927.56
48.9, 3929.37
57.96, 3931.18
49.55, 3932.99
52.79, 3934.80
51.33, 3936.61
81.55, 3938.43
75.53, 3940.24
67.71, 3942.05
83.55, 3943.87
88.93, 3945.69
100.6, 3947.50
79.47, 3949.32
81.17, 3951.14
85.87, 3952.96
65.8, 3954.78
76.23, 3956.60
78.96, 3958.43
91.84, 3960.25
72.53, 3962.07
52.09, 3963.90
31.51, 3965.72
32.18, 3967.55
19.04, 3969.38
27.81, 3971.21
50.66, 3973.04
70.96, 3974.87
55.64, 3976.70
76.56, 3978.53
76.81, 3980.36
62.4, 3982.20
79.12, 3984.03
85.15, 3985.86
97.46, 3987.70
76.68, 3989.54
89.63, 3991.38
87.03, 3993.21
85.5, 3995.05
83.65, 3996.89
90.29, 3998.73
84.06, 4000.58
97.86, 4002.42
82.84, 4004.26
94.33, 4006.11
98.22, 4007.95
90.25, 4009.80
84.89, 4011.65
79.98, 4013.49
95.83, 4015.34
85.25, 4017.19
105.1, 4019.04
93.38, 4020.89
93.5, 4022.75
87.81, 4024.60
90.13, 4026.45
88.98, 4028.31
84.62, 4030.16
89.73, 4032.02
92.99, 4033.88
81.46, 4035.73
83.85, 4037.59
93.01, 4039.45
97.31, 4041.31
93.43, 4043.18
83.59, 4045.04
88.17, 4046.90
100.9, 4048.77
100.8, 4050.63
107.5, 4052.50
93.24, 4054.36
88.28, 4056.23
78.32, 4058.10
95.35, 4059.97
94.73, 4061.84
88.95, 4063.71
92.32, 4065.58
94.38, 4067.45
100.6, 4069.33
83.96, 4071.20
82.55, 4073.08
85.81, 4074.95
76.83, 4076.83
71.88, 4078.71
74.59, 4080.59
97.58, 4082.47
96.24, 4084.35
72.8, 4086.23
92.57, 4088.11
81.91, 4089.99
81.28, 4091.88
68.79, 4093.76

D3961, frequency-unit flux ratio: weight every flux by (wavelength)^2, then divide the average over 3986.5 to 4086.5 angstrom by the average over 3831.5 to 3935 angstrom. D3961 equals 1.44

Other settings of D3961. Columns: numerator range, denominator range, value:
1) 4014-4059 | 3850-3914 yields 1.44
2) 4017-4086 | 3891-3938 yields 1.41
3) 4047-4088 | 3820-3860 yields 1.58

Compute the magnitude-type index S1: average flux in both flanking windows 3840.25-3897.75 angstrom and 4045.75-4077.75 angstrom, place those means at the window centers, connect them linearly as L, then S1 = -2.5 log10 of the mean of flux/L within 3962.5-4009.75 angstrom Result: 0.15 mag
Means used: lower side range 67.5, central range 71.9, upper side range 91.3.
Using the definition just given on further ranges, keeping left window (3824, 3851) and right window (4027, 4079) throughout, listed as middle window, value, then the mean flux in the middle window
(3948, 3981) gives 0.22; 62.8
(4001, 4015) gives -0.08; 89.9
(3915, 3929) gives -0.12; 79.1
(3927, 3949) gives 0.07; 69.1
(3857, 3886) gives -0.15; 73.2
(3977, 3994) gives 0.00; 80.3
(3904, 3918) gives -0.14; 79.3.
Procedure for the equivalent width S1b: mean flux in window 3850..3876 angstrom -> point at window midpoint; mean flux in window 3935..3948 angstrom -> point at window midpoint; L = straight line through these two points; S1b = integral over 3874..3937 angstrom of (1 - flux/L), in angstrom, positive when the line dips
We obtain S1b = 9.0 angstrom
